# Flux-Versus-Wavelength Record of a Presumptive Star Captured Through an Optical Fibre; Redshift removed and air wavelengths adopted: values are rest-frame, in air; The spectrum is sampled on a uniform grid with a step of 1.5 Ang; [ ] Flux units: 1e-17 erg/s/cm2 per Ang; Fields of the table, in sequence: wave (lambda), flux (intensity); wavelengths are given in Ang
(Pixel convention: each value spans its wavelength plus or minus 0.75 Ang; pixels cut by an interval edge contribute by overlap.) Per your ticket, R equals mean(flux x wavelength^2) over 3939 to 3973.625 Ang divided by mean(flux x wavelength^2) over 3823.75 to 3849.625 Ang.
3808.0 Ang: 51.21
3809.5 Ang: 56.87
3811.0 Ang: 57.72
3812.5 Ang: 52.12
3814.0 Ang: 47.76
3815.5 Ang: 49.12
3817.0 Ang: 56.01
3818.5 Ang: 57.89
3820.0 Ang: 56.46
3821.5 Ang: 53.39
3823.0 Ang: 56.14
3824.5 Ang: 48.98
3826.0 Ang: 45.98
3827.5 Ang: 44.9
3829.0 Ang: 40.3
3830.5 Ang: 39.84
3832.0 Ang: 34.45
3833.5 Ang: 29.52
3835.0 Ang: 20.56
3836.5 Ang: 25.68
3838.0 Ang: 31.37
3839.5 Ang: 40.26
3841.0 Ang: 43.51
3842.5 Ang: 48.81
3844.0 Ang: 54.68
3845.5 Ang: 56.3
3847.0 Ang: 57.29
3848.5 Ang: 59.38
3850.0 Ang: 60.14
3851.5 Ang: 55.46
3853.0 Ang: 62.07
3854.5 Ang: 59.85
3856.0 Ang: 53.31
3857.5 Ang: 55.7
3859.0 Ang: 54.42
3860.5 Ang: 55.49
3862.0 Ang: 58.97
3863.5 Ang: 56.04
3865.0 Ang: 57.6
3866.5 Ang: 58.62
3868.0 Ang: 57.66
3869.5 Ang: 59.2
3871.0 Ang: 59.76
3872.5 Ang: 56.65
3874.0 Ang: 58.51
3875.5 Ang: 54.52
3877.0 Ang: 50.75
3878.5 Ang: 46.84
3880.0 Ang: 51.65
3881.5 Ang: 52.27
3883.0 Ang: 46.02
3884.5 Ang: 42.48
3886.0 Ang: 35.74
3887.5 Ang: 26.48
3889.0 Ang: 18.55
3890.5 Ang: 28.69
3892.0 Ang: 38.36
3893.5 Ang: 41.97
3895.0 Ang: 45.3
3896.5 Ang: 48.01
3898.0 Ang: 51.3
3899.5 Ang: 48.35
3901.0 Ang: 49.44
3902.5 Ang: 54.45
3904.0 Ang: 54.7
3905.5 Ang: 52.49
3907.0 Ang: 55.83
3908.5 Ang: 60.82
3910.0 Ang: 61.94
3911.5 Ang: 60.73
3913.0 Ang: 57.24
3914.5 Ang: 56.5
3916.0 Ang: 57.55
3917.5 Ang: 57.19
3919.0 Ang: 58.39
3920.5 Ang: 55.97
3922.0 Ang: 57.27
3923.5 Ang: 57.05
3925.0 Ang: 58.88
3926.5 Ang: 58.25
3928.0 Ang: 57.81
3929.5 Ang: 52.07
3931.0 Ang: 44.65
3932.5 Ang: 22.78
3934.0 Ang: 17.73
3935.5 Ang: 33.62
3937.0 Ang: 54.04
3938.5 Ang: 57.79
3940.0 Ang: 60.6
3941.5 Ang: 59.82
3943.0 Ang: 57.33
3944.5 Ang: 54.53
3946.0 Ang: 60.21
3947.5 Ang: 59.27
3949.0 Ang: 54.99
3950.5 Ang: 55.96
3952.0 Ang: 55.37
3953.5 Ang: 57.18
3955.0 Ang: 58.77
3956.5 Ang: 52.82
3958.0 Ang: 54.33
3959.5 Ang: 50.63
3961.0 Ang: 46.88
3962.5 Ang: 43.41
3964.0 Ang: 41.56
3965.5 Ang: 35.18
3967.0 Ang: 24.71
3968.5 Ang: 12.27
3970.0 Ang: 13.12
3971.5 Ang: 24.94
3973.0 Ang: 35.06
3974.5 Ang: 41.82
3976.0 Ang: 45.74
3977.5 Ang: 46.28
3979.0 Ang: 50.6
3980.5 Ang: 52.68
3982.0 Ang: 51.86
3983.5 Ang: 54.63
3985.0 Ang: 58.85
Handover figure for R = 1.16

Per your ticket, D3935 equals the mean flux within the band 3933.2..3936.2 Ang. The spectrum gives 25.5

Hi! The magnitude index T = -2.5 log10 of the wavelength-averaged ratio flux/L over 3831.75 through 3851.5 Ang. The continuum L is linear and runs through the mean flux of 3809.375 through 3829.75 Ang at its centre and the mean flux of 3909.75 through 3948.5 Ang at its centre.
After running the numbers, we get 0.18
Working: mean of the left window 51.5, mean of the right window 53.3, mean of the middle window 43.9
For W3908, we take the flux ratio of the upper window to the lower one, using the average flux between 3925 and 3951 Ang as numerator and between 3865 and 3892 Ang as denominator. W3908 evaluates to 1.1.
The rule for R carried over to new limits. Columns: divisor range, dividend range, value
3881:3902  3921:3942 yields 1.23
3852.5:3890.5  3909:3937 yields 1.04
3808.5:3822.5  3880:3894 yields 0.72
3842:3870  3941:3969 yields 0.91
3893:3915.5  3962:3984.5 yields 0.74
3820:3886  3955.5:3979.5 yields 0.82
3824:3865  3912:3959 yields 1.16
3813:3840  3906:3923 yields 1.40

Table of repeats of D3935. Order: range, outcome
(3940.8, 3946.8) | 58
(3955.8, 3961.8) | 51.1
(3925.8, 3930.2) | 56.1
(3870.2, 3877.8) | 56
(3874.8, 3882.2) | 51.2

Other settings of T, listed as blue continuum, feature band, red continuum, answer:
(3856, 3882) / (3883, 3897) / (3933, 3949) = 0.43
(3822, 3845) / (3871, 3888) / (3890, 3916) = -0.02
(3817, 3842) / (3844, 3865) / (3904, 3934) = -0.25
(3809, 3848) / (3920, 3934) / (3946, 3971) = -0.10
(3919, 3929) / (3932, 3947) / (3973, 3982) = 0.12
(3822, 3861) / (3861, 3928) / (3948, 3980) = -0.14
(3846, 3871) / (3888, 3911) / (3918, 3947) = 0.15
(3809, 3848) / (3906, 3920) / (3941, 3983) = -0.25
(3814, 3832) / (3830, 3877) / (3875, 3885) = -0.04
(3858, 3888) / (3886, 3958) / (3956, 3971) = -0.17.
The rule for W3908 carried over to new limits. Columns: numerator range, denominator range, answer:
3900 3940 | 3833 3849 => 1.24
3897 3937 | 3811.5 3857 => 1.08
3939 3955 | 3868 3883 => 1.06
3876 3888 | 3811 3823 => 0.83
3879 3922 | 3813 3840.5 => 1.13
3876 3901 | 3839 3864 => 0.77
